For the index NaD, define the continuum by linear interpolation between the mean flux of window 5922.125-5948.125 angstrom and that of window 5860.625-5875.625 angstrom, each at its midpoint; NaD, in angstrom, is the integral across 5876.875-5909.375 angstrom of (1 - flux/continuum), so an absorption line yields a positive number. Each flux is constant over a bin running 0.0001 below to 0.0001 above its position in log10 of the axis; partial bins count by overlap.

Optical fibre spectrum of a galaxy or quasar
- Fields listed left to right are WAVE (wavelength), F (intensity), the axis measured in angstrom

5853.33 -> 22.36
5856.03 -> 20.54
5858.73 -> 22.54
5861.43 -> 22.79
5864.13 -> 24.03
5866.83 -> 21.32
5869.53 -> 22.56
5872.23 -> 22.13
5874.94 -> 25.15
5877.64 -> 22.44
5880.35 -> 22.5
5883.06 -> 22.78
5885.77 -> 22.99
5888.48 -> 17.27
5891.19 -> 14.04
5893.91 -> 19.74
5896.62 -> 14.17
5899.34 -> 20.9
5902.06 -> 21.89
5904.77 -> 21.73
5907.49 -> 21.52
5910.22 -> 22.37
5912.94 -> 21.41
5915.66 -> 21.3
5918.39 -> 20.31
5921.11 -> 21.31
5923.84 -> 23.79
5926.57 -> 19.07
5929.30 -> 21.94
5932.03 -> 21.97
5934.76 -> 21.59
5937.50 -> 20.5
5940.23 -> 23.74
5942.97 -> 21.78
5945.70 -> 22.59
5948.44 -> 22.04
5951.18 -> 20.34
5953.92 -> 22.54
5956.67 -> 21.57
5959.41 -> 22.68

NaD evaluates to 3.4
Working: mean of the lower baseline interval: 22.9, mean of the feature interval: 20.2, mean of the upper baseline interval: 21.9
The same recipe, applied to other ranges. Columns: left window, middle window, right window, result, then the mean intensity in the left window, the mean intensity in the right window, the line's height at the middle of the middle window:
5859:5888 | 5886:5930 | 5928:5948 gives 4.14 angstrom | 22.7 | 22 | 22.3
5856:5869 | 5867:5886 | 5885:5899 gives -2.56 angstrom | 22.4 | 17.7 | 20.2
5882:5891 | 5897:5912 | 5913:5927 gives -0.32 angstrom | 20.1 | 21.3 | 20.7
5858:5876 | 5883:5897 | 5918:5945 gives 2.54 angstrom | 22.9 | 21.7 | 22.5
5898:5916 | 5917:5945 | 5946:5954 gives -0.01 angstrom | 21.6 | 21.6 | 21.6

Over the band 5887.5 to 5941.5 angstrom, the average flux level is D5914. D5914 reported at 20.5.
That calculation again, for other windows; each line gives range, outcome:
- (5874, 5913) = 20.7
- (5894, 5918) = 20.6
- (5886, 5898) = 16.9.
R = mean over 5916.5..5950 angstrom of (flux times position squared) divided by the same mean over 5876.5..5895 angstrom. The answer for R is 1.09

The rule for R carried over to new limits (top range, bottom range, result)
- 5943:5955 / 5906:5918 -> 1.03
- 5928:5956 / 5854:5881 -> 0.99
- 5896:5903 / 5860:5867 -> 0.85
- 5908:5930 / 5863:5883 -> 0.95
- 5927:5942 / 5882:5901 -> 1.17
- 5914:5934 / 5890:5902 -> 1.22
